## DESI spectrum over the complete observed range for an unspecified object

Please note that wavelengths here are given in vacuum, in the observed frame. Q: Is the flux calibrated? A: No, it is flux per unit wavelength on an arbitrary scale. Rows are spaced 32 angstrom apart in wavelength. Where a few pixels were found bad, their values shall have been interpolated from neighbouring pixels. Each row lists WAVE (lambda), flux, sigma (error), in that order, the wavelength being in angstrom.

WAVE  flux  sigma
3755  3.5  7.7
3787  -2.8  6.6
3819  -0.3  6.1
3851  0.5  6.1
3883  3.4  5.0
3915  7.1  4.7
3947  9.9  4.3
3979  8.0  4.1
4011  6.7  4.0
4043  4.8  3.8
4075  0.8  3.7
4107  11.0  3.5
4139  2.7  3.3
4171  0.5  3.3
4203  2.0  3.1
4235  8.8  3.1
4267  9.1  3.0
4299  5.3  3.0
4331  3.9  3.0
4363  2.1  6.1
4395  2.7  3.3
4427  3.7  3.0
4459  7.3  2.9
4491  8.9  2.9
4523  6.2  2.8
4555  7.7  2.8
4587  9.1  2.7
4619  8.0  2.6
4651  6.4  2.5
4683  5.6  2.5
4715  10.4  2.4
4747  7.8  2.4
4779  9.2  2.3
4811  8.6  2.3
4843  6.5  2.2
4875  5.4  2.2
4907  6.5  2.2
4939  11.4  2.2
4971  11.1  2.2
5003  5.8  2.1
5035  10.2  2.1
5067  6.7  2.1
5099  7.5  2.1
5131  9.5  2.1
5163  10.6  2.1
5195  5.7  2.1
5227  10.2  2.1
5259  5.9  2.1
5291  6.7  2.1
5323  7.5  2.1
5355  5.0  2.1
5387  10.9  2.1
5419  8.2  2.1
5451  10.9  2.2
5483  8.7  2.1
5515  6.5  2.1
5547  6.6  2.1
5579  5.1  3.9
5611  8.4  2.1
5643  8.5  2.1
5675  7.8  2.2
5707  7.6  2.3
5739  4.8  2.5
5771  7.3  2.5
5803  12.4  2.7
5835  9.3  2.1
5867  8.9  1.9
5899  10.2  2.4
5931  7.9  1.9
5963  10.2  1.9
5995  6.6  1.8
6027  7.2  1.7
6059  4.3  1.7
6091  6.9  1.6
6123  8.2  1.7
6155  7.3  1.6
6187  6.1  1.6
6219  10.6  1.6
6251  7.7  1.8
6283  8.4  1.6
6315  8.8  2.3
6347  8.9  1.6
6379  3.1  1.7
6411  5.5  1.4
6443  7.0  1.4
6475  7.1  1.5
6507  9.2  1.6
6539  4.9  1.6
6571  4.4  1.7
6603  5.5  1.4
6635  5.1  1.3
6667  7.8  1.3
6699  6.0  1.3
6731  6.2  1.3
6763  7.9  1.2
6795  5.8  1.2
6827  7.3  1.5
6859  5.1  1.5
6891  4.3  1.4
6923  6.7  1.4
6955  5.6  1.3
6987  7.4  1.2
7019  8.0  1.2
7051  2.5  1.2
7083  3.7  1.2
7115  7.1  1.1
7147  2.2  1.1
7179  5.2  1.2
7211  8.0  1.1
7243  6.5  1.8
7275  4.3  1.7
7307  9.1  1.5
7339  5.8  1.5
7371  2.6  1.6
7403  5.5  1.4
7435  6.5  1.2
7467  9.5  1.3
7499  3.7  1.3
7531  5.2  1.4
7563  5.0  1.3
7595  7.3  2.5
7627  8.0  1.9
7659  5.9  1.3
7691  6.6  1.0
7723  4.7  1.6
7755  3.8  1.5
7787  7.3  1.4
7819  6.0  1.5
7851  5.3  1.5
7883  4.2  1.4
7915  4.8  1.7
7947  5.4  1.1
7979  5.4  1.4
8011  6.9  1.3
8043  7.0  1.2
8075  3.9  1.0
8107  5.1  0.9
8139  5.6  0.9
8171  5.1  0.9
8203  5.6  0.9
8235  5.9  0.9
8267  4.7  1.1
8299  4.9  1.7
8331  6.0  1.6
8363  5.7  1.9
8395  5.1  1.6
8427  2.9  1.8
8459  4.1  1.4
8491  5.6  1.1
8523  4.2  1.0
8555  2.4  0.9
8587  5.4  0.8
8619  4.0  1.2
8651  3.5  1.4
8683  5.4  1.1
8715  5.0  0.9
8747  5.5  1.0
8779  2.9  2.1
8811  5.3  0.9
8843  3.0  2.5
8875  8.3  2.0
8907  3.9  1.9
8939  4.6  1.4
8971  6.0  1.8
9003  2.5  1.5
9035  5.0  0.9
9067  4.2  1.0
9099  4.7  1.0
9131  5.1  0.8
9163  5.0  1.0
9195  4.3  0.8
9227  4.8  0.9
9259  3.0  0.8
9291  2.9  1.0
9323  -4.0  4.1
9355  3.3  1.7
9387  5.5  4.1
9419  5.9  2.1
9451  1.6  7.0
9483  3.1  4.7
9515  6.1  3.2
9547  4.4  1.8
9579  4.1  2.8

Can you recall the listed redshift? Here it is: 0.14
